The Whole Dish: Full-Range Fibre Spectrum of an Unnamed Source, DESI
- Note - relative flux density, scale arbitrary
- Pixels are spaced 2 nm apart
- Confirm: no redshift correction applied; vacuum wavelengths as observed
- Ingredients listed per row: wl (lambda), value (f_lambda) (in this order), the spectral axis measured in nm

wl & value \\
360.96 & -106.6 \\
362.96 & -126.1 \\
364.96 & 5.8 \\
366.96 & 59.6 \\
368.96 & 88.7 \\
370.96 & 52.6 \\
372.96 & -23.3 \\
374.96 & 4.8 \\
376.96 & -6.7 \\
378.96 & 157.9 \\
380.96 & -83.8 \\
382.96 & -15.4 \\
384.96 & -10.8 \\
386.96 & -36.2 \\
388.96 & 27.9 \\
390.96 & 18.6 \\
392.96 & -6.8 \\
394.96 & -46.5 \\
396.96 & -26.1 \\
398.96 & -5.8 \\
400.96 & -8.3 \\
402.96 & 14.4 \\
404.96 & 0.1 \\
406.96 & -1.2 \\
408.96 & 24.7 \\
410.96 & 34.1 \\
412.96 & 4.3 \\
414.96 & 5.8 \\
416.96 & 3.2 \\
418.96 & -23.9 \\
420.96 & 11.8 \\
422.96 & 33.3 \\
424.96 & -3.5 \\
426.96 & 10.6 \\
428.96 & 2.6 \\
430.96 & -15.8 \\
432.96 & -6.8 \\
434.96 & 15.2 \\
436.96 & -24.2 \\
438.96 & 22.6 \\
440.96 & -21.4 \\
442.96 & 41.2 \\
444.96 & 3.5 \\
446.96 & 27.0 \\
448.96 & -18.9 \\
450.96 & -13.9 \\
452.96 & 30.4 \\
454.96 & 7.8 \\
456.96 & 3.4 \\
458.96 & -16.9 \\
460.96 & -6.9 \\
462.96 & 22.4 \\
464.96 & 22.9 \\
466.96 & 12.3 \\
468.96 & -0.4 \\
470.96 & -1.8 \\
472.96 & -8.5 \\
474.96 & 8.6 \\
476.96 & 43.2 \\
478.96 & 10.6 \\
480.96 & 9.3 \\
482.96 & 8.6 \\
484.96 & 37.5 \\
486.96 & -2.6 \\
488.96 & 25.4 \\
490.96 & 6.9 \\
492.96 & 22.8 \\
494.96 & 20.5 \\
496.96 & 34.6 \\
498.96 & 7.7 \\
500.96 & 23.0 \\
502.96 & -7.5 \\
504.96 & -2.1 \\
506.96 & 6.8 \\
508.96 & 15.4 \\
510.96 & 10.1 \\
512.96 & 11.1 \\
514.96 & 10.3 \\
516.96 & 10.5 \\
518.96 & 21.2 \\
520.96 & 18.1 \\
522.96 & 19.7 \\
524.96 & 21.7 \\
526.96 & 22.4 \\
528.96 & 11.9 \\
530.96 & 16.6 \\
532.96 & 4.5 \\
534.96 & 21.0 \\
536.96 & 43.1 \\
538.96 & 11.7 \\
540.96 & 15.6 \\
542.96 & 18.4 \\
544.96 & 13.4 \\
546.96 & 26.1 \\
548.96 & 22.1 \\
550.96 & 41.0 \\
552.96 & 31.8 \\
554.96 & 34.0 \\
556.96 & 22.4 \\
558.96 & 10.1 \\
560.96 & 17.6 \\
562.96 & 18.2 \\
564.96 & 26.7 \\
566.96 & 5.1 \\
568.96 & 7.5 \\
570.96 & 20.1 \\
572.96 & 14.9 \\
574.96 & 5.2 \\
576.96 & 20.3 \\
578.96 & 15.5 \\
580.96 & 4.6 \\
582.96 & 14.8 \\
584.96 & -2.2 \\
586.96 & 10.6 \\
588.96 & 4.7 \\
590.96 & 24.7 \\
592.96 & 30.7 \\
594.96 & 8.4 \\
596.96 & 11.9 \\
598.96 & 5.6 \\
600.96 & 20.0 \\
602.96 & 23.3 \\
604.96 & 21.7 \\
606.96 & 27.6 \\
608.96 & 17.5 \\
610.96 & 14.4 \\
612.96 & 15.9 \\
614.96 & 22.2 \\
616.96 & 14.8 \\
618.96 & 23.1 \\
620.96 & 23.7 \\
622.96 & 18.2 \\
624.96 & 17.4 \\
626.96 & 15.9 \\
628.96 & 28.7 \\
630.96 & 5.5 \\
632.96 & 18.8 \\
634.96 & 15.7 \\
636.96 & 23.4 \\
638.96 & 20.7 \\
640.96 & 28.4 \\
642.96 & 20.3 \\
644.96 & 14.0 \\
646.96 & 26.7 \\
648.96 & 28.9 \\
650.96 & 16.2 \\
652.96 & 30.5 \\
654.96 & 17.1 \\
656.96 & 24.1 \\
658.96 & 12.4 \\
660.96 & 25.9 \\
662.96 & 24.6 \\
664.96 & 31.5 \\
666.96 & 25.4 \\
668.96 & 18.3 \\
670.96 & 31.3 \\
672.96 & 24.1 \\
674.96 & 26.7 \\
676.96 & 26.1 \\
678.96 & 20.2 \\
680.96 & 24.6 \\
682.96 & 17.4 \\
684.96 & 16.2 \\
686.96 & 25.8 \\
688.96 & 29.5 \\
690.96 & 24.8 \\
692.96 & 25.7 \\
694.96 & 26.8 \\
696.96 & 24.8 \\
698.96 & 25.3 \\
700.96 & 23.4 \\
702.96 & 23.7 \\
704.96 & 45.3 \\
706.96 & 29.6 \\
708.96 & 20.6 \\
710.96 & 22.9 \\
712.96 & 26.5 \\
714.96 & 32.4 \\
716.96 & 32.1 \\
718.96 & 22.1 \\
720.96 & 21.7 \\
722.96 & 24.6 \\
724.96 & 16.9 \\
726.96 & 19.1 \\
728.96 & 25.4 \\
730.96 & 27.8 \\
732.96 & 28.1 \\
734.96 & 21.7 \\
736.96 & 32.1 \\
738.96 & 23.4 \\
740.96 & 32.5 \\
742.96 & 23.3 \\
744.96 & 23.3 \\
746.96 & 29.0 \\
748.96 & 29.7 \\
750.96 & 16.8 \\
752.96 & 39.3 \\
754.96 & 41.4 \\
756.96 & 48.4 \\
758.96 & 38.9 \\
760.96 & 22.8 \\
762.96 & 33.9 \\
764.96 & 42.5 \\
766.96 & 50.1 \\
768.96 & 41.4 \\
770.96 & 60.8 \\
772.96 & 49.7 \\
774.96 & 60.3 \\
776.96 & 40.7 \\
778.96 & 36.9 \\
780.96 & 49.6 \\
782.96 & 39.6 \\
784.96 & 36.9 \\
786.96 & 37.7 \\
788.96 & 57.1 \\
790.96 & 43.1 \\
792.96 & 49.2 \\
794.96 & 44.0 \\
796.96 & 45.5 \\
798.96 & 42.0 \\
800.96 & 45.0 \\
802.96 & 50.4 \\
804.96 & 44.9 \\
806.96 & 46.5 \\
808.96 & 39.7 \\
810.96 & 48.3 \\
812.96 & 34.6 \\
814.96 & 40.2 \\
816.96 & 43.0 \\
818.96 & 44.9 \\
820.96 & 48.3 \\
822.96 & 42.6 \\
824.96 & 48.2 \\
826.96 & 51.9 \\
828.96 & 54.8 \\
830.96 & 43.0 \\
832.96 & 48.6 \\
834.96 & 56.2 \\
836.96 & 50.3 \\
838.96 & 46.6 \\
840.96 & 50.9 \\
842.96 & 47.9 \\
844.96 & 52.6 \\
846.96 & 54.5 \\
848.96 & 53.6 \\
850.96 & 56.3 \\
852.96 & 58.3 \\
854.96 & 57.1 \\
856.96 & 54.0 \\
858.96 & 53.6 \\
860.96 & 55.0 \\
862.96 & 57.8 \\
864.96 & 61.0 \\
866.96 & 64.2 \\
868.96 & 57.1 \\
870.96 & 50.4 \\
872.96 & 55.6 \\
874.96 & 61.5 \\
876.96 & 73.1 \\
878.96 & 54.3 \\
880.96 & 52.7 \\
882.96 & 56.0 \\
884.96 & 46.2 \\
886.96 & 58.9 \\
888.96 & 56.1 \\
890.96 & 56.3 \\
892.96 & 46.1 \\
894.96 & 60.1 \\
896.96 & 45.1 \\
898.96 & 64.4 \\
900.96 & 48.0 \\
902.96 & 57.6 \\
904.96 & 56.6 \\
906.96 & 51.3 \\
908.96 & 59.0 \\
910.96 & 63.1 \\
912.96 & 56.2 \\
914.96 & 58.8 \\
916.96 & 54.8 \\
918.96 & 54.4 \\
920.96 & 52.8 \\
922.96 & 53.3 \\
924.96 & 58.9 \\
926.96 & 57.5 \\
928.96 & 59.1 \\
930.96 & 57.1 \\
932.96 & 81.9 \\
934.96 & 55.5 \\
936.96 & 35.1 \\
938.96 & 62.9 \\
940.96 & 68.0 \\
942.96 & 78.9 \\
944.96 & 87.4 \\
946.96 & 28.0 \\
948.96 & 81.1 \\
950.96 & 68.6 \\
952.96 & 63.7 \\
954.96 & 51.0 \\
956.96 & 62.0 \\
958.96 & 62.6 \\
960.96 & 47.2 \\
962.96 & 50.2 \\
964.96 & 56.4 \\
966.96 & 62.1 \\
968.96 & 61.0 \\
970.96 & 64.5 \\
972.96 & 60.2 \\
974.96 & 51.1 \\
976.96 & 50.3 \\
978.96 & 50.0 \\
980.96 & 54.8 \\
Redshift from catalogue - 0.893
